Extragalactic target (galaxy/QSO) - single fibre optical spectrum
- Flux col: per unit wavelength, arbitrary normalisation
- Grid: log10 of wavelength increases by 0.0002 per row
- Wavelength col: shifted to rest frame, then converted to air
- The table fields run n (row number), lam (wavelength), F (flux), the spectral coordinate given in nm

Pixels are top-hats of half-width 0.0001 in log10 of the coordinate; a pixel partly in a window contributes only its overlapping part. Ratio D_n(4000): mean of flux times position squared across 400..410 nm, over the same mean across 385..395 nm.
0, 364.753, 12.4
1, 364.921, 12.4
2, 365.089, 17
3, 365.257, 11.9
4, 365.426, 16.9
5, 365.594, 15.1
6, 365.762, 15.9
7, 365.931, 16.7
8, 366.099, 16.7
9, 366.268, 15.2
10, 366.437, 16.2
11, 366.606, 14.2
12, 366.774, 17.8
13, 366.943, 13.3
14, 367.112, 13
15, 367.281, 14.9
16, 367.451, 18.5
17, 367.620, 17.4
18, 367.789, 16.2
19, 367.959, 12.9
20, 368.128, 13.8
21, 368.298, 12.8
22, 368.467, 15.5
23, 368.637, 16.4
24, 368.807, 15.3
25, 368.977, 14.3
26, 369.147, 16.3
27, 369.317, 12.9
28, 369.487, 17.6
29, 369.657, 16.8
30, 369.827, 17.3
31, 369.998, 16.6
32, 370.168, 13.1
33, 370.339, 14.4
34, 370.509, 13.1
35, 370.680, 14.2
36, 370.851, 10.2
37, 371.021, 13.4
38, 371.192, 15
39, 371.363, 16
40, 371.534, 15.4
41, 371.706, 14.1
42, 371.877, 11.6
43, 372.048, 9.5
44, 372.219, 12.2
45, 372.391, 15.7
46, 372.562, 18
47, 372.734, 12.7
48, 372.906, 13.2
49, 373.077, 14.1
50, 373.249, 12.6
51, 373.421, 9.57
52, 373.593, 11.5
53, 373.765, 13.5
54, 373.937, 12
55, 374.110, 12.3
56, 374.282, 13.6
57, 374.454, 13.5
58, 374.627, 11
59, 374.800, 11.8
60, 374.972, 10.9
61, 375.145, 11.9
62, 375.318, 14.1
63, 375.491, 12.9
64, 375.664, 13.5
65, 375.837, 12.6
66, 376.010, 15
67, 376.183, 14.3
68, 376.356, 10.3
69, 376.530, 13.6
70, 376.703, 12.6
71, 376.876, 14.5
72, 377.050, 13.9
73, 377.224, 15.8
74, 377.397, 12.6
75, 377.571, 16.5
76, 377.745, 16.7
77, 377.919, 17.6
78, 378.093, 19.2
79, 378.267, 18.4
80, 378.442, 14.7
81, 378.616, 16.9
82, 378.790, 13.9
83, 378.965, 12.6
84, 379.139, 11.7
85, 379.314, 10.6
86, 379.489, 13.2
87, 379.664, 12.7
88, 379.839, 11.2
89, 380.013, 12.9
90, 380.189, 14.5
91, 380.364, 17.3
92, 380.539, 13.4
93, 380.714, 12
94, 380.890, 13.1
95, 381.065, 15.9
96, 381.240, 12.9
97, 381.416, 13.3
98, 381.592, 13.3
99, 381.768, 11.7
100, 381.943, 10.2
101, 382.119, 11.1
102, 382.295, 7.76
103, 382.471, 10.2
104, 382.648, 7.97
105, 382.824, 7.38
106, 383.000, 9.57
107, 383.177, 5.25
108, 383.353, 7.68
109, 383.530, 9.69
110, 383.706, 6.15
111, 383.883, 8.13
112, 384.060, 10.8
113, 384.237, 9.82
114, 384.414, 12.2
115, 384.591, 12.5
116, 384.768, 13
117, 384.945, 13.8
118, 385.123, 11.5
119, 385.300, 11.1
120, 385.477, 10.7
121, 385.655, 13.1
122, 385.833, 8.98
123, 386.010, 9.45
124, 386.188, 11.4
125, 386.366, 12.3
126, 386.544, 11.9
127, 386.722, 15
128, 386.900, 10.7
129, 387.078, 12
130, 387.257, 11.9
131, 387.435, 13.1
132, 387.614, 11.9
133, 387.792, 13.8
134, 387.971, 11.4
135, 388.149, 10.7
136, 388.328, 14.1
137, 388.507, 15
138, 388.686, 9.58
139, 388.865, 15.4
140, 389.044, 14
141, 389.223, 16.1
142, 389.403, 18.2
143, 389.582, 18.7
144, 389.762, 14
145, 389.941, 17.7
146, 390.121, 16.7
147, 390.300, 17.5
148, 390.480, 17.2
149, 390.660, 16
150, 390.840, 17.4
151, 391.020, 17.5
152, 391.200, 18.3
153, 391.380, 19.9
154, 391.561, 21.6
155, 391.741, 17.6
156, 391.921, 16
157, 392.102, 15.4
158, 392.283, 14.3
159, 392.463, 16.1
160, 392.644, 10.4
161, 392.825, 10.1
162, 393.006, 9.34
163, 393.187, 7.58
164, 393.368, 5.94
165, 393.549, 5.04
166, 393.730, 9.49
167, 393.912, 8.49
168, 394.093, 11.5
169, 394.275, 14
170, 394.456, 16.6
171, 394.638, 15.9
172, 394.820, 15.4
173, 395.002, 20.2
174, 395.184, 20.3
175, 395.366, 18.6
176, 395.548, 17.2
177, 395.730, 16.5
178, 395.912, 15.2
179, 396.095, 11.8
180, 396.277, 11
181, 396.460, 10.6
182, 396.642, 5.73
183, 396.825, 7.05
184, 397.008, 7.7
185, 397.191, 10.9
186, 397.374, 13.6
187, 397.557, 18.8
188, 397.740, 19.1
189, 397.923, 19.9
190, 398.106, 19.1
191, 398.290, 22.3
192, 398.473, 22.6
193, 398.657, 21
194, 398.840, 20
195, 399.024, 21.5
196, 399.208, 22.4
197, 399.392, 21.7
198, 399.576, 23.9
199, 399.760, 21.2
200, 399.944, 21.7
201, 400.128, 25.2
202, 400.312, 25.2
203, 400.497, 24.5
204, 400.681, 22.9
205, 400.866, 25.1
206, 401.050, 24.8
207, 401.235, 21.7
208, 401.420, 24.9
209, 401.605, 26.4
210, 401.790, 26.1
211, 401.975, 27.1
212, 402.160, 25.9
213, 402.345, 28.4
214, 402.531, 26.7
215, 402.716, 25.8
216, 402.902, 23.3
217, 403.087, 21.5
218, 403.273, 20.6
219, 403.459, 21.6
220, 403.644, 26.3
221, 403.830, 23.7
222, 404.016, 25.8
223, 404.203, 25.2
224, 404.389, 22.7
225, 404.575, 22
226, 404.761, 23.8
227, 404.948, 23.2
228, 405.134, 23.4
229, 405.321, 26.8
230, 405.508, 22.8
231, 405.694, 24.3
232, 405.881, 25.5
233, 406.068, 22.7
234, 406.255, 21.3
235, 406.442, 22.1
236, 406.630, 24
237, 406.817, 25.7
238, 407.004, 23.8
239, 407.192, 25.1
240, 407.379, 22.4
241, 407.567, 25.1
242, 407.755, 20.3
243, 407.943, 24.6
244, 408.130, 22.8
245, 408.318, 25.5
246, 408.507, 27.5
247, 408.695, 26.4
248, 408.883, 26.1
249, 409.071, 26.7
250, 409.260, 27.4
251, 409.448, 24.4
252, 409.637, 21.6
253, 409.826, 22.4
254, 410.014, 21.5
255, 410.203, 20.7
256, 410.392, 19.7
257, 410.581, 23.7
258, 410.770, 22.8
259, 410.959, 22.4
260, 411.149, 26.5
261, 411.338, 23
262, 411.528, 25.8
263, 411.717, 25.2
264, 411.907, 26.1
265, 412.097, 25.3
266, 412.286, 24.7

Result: 1.9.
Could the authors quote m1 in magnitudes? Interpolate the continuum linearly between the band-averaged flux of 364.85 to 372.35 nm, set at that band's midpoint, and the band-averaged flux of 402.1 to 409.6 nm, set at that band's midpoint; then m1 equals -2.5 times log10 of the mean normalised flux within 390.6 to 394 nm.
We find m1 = 0.47 mag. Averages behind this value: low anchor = 14.8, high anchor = 24.3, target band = 13.5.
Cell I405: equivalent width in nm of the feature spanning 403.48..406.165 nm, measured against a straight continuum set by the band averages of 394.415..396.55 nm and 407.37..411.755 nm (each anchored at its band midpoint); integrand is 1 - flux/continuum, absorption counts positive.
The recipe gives -0.37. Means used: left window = 15.8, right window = 23.9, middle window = 24.1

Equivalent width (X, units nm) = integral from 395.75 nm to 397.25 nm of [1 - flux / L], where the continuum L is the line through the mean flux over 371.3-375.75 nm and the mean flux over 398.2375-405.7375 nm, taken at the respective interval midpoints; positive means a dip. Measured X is 0.79 nm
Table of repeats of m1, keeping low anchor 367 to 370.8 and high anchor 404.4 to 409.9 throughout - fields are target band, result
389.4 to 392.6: 0.186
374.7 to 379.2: 0.197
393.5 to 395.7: 0.402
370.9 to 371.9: 0.102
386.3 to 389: 0.474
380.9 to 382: 0.357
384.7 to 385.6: 0.491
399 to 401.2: -0.043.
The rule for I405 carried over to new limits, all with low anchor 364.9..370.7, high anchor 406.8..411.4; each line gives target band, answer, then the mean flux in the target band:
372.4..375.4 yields 0.68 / 12.8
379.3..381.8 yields 0.64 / 13.3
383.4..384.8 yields 0.64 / 10.1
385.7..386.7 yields 0.41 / 11.2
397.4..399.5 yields 0.11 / 20.6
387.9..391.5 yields 0.73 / 15.8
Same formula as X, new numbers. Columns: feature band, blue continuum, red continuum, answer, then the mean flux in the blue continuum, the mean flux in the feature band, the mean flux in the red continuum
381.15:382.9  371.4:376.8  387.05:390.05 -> 0.377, 12.9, 10.6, 14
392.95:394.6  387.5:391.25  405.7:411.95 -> 0.697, 15.3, 9.99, 23.9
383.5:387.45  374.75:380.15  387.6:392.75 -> 0.984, 13.9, 11.3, 15.6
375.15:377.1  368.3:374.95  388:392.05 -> 0.147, 13.8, 13.3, 16.3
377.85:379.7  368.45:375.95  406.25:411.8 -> 0.092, 13.7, 14.7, 23.9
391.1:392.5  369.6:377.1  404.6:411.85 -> 0.109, 13.3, 17.5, 23.9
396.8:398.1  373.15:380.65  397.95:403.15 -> 0.454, 13.6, 14.6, 23.6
